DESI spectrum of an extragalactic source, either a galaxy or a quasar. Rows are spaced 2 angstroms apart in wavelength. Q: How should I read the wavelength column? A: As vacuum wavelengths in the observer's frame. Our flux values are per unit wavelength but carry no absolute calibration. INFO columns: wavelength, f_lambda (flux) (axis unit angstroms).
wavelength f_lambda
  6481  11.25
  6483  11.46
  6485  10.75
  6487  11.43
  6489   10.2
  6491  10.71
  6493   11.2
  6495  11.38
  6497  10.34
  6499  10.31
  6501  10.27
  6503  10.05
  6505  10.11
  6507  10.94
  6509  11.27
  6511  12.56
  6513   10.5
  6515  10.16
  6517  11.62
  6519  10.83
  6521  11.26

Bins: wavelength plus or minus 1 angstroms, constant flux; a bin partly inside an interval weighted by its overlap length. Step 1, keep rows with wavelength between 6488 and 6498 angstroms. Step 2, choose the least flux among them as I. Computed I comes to 10.2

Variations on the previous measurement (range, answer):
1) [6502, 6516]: 10.05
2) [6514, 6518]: 10.16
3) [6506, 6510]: 10.94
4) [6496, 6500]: 10.31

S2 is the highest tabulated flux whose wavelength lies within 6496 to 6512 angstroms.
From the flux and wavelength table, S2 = 12.56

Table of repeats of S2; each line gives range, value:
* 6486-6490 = 11.43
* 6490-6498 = 11.38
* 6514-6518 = 11.62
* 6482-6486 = 11.46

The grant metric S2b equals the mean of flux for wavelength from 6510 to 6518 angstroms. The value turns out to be 11.2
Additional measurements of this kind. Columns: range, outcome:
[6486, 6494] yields 10.9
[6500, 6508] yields 10.3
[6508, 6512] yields 11.9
